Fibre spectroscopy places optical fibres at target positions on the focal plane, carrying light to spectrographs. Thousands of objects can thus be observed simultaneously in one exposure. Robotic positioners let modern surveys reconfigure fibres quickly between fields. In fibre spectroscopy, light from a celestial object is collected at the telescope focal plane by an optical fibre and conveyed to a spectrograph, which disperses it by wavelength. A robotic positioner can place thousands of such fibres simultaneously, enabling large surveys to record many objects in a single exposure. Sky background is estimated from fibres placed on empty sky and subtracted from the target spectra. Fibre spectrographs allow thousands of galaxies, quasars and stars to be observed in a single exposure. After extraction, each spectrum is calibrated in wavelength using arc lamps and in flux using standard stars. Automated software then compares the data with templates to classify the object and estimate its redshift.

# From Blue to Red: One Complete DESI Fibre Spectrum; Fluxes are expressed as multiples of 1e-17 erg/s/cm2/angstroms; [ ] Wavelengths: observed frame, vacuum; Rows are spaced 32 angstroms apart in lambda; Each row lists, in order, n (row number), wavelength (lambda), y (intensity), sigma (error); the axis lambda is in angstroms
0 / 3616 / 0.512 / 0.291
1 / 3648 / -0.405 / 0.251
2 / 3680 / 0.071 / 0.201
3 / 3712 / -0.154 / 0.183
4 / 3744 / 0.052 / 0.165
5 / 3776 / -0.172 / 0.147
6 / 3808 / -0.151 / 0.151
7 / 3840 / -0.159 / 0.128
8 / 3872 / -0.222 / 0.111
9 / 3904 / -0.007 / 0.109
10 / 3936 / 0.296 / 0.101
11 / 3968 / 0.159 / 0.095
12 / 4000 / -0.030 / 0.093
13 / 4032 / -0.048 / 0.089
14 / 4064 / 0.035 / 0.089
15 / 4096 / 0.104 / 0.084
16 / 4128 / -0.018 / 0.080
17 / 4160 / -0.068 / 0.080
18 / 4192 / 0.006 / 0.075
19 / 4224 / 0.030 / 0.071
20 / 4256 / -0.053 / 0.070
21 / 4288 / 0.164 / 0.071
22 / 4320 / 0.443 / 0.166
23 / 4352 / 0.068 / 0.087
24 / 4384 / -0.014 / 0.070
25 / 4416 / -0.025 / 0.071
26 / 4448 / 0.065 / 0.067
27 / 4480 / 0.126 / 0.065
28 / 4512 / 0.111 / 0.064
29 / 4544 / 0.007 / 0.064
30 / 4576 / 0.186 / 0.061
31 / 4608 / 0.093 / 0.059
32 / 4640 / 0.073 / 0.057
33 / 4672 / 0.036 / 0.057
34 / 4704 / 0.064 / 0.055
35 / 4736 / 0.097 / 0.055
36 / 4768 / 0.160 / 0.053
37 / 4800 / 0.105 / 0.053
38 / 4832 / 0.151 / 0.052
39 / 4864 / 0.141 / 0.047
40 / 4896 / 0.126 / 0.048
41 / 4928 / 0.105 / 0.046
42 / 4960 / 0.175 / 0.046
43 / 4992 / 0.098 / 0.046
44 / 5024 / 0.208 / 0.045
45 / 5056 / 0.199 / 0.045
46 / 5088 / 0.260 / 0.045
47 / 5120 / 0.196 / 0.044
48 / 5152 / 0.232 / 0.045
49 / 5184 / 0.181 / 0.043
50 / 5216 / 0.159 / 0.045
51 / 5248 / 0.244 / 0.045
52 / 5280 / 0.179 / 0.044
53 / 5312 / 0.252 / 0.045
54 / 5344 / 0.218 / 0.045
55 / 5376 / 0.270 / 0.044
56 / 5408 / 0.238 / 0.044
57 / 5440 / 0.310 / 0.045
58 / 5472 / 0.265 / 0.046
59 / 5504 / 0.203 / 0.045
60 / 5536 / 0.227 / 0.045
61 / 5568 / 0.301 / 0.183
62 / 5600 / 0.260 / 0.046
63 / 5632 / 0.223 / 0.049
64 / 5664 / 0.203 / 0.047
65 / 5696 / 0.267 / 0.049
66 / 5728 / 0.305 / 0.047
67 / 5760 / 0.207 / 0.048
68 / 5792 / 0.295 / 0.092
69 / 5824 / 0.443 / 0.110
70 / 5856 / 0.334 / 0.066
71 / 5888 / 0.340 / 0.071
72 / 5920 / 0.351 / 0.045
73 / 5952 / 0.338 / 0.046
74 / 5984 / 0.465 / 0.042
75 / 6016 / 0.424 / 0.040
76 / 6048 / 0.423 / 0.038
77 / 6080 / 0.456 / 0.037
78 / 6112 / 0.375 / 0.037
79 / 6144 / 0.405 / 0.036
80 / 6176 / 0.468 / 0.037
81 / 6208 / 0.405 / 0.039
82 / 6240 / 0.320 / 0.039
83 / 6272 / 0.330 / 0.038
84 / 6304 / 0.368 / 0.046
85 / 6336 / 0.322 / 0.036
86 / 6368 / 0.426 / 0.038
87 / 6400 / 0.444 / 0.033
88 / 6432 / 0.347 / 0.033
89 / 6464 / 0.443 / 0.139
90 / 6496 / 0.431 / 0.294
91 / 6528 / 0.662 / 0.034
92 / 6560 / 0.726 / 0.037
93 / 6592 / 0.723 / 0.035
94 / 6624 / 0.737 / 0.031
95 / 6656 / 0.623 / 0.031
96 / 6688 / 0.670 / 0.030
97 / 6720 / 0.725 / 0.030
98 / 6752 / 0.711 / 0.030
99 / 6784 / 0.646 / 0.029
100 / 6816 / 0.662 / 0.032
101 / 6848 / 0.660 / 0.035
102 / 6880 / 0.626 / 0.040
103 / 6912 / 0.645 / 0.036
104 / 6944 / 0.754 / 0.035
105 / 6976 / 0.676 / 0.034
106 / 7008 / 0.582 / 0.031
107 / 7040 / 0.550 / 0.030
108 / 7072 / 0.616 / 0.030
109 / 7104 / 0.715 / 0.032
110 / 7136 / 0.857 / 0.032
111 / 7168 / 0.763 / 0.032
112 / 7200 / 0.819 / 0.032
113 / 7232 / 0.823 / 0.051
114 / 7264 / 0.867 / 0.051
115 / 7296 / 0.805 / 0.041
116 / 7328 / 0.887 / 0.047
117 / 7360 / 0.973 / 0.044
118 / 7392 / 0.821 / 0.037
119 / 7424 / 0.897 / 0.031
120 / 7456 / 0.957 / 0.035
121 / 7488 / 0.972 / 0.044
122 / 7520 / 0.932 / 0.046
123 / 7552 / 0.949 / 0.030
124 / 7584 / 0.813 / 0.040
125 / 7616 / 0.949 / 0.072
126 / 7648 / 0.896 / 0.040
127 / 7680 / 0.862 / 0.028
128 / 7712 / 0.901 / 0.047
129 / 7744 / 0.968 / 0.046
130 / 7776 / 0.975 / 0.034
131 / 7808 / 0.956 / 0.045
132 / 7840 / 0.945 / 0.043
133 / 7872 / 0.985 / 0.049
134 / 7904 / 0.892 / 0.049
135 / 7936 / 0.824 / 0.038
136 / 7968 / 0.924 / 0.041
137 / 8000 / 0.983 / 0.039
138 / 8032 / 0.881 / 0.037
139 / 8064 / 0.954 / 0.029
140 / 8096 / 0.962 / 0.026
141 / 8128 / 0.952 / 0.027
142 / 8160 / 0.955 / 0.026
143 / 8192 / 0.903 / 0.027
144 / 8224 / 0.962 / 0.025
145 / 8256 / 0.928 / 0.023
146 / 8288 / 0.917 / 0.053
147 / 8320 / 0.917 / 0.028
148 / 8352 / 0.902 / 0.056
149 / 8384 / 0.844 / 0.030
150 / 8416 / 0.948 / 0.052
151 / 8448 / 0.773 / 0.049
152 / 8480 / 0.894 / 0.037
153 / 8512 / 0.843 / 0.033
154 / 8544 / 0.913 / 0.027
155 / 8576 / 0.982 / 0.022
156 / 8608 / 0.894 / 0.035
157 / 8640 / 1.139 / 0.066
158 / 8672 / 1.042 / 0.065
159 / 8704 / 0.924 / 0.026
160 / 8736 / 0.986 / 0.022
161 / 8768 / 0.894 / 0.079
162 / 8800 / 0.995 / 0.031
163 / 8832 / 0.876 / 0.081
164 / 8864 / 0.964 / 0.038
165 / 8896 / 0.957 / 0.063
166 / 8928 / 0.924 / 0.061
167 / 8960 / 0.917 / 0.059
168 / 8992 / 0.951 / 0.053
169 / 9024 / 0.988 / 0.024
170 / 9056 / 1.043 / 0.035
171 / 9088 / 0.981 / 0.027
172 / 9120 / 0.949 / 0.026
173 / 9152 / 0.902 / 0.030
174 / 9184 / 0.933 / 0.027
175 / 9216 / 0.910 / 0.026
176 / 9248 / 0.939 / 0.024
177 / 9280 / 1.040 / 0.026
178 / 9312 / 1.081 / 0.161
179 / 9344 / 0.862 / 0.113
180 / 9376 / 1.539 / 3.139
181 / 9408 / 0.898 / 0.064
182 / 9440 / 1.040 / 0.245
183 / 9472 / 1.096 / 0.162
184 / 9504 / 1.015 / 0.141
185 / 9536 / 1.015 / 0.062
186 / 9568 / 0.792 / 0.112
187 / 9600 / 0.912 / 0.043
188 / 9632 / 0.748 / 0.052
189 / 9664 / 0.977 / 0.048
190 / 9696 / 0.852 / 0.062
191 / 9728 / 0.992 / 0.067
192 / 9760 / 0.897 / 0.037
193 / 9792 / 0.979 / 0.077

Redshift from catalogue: 0.63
